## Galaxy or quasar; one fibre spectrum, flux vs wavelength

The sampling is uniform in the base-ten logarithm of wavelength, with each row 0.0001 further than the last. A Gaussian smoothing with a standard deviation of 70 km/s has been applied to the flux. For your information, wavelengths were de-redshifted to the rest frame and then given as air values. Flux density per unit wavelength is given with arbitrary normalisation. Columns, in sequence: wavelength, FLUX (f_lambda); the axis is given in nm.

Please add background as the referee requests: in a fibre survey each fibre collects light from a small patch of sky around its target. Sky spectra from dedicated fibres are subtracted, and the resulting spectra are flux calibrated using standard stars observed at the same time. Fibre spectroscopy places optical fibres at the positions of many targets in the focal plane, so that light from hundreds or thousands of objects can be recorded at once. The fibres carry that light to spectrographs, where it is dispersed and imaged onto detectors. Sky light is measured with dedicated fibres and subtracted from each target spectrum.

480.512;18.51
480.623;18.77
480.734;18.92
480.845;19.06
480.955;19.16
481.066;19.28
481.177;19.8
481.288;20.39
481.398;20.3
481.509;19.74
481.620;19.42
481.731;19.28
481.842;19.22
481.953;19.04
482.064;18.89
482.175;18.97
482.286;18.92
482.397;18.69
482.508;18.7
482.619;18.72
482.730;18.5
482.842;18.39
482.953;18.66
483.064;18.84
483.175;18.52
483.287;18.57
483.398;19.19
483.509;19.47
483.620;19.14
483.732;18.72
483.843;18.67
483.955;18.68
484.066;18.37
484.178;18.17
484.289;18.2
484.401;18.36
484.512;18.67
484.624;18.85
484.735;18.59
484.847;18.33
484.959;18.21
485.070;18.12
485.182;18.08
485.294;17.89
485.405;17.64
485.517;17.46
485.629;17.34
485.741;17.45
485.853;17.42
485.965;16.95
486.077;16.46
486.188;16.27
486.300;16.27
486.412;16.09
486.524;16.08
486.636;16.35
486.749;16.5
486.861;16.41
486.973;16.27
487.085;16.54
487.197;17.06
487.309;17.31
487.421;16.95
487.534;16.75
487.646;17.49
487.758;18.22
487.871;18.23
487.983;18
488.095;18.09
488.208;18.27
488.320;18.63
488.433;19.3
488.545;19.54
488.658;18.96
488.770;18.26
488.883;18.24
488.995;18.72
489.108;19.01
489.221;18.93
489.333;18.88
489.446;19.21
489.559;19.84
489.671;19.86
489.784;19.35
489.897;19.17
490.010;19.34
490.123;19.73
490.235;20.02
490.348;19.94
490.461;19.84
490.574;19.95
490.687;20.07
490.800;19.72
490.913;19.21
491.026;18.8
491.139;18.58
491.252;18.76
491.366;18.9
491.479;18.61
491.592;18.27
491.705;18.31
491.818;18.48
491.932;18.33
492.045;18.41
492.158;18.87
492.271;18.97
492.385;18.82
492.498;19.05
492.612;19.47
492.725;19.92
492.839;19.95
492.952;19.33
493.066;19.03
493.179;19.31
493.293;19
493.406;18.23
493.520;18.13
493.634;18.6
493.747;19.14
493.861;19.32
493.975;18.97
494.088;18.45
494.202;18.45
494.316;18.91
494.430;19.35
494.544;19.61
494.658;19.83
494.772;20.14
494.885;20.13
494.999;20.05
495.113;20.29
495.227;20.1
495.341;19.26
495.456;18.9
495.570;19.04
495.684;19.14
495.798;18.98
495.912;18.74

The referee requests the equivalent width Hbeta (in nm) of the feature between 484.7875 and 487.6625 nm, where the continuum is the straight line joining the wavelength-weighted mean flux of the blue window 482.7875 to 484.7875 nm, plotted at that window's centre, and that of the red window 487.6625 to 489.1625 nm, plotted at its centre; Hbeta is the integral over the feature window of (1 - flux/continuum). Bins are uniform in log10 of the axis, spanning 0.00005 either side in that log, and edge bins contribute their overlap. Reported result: 0.24 nm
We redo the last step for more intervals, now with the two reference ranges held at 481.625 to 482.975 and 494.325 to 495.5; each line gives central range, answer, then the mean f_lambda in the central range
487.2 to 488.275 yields 0.09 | 17.7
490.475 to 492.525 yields 0.06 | 18.9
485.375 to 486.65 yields 0.15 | 16.8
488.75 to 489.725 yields 0.02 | 19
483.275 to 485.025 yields 0.03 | 18.6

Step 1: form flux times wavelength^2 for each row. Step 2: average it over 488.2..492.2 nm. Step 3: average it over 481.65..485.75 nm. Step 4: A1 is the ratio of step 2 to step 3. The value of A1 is 1.06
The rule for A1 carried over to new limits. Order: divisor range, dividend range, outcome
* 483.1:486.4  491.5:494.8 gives 1.09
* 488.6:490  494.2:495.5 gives 1.05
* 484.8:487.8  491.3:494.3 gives 1.13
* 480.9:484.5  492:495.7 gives 1.06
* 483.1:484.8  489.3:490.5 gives 1.07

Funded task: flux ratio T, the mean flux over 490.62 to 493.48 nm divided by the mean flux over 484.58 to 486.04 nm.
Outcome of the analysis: 1.06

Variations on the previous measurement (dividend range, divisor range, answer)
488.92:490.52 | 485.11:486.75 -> 1.14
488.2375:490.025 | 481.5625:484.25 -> 1.01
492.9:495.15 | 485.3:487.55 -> 1.14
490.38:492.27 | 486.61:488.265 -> 1.10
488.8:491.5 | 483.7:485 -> 1.04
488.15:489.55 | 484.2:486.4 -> 1.07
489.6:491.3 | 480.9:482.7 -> 1.01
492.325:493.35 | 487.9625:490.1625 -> 1.02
